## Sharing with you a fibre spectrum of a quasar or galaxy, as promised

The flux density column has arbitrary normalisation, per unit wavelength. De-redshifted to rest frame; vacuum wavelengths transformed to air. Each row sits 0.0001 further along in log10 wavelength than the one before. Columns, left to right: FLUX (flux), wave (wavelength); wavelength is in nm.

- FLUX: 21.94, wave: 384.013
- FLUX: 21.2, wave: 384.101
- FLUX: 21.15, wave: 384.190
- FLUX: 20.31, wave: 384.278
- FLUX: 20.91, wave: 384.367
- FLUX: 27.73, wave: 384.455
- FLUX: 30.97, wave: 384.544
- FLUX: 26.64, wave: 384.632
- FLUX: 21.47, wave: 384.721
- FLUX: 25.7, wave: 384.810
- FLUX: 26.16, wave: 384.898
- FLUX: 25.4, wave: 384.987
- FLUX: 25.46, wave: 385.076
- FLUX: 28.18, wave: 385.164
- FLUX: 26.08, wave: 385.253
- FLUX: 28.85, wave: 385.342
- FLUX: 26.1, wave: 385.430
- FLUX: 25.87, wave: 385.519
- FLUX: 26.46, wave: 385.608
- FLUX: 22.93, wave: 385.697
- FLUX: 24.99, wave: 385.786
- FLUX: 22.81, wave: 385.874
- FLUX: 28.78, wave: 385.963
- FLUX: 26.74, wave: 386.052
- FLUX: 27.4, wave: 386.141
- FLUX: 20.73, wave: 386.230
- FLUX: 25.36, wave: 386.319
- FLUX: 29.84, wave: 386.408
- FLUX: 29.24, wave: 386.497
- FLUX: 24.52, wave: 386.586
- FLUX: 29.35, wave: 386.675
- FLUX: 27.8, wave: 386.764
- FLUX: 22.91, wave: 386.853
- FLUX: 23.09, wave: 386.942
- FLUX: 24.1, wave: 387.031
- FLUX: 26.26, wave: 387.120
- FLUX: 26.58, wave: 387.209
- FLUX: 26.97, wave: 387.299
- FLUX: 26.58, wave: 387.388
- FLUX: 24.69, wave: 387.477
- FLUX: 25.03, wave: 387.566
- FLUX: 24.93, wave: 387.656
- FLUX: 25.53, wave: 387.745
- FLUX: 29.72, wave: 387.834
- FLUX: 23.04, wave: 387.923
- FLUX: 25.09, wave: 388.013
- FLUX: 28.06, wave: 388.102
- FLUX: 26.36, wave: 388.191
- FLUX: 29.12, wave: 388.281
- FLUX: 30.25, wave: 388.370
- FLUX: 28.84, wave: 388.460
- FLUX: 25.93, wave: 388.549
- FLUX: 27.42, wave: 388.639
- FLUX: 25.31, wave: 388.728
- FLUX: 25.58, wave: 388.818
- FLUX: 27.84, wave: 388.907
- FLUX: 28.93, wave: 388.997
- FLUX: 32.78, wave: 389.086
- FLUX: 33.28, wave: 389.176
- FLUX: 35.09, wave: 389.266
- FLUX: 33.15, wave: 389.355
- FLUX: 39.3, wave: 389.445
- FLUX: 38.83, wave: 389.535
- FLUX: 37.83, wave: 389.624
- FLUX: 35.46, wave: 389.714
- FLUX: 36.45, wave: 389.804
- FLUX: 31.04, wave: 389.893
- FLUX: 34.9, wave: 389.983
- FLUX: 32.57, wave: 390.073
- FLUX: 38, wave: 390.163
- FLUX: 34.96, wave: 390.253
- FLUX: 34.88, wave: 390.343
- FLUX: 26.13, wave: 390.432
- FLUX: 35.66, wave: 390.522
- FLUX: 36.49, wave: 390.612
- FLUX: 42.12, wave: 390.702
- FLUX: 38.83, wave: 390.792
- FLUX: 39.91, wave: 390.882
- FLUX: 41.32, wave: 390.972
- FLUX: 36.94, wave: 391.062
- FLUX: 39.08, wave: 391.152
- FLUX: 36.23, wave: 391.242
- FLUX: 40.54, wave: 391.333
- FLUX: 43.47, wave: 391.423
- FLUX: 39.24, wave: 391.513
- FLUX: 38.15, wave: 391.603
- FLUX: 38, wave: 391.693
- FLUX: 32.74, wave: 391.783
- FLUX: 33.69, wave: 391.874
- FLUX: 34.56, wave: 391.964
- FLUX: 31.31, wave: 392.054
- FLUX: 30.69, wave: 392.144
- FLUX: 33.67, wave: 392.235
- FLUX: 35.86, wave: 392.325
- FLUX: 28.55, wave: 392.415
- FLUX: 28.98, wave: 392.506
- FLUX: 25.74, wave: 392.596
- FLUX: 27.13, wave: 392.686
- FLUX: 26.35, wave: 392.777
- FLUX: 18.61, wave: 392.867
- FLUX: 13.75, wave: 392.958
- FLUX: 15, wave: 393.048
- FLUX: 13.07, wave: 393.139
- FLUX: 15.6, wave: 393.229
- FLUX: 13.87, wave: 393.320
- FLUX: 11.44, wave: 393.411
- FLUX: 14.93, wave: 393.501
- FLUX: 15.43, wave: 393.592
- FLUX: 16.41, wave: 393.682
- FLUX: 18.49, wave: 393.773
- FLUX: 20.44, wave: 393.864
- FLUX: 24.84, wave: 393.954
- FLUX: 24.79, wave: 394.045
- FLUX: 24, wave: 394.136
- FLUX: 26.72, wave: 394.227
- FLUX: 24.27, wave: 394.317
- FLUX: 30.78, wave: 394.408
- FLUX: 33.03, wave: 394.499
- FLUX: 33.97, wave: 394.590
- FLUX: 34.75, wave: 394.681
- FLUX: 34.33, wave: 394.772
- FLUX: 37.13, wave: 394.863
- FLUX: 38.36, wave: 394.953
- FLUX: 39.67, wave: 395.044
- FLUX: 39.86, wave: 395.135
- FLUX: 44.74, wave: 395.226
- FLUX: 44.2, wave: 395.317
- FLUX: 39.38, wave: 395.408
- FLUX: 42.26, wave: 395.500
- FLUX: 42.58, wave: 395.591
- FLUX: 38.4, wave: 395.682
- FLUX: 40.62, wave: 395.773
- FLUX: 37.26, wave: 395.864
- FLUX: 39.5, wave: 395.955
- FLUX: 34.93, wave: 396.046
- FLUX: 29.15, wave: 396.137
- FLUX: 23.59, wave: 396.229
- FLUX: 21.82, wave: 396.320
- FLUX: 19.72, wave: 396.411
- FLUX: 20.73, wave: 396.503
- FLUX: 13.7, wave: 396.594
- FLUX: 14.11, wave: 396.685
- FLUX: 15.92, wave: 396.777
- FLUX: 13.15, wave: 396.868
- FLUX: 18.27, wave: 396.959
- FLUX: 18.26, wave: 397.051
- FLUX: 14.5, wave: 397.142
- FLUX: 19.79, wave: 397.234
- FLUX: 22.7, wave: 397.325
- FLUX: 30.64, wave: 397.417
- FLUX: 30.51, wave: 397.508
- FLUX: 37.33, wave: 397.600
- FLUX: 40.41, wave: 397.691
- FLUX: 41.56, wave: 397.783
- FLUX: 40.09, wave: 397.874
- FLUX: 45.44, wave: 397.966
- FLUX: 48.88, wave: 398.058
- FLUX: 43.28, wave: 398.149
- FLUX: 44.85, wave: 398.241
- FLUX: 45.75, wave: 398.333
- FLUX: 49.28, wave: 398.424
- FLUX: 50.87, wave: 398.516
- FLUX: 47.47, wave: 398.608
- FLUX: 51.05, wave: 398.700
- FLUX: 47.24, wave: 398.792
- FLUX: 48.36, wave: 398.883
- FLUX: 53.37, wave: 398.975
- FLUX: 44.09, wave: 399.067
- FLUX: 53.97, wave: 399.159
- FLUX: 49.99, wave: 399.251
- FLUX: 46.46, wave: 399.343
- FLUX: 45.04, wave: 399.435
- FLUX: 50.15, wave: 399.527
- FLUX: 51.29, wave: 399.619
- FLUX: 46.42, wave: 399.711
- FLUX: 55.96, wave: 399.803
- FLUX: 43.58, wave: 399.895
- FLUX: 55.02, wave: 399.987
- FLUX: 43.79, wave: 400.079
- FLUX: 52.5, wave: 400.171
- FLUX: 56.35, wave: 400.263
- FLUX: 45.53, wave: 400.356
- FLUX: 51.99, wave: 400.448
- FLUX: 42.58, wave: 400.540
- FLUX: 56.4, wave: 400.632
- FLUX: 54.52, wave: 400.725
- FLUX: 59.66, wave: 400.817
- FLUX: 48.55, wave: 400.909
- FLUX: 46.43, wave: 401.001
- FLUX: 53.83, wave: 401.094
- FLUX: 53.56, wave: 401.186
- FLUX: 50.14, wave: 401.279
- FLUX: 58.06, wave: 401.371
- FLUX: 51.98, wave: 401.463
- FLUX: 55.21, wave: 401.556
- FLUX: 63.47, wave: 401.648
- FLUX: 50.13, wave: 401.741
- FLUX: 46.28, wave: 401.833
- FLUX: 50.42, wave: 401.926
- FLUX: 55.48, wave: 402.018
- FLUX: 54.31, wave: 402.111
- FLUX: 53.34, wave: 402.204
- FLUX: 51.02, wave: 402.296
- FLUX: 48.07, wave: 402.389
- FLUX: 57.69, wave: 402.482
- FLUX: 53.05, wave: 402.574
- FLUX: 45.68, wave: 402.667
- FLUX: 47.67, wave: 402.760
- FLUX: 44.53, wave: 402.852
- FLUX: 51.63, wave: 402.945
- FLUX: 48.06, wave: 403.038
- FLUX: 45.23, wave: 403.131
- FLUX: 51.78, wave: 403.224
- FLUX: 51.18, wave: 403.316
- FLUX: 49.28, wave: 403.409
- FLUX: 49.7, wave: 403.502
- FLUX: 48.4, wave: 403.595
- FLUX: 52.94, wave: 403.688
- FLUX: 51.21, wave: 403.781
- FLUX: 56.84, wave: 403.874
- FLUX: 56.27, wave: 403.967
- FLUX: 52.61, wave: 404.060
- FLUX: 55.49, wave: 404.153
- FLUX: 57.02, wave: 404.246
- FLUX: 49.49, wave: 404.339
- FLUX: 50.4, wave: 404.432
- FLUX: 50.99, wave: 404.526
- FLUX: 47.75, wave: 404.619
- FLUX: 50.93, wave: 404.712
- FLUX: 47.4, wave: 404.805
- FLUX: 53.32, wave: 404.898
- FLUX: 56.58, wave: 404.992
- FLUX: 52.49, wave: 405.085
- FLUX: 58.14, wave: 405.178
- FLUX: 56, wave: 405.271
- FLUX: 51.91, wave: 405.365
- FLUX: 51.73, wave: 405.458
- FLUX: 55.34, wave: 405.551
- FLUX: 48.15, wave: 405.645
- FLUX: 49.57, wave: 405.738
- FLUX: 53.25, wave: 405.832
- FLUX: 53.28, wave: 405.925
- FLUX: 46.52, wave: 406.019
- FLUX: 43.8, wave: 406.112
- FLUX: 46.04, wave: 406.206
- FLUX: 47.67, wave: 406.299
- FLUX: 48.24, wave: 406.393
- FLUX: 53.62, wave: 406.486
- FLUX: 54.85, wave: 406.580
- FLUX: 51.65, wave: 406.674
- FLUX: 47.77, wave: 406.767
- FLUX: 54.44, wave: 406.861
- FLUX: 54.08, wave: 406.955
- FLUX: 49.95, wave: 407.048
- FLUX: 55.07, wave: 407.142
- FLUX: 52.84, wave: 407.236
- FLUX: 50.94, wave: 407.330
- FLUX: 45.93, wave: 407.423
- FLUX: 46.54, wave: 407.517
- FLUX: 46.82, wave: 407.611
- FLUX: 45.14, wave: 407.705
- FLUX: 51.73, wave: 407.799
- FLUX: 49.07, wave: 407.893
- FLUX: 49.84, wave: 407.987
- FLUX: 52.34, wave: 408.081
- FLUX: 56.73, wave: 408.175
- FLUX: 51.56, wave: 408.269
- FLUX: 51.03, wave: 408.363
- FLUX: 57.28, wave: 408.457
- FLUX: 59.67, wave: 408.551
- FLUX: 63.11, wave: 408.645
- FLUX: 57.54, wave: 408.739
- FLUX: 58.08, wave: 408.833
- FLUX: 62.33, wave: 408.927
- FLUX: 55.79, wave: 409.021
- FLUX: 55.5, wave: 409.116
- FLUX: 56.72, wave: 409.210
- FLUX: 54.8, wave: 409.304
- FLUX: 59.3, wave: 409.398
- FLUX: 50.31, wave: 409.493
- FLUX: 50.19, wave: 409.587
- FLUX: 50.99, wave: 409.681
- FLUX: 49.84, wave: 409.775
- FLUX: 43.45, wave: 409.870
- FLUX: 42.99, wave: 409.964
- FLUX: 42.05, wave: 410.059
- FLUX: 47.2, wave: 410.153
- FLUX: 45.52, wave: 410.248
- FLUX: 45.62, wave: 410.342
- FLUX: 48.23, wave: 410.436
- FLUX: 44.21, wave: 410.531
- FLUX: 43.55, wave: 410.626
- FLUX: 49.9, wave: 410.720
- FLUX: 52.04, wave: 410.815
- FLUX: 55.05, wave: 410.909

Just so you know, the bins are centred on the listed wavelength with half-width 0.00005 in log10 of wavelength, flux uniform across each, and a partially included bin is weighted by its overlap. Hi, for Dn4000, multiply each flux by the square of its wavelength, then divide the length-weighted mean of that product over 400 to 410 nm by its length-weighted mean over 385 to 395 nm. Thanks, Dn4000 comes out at 1.94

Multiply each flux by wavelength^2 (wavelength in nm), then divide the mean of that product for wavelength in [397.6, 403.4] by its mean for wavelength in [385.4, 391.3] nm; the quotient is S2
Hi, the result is 1.76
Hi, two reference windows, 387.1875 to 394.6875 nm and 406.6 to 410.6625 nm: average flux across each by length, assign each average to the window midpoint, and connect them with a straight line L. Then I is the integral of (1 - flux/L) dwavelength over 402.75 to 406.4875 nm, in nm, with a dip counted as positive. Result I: -0.377 nm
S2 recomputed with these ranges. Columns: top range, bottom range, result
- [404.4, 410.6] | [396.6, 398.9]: 1.55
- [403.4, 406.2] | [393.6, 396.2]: 1.65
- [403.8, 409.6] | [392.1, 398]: 2.01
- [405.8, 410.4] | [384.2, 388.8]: 2.20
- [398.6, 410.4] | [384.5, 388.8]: 2.14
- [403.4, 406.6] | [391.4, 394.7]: 2.10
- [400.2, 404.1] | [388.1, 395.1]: 1.80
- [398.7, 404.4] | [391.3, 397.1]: 1.88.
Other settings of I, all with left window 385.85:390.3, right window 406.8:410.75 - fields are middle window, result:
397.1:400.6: -0.324 nm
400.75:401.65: -0.219 nm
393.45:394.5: 0.387 nm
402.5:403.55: -0.093 nm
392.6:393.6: 0.497 nm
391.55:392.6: 0.008 nm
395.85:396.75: 0.308 nm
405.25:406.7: -0.069 nm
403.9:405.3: -0.184 nm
